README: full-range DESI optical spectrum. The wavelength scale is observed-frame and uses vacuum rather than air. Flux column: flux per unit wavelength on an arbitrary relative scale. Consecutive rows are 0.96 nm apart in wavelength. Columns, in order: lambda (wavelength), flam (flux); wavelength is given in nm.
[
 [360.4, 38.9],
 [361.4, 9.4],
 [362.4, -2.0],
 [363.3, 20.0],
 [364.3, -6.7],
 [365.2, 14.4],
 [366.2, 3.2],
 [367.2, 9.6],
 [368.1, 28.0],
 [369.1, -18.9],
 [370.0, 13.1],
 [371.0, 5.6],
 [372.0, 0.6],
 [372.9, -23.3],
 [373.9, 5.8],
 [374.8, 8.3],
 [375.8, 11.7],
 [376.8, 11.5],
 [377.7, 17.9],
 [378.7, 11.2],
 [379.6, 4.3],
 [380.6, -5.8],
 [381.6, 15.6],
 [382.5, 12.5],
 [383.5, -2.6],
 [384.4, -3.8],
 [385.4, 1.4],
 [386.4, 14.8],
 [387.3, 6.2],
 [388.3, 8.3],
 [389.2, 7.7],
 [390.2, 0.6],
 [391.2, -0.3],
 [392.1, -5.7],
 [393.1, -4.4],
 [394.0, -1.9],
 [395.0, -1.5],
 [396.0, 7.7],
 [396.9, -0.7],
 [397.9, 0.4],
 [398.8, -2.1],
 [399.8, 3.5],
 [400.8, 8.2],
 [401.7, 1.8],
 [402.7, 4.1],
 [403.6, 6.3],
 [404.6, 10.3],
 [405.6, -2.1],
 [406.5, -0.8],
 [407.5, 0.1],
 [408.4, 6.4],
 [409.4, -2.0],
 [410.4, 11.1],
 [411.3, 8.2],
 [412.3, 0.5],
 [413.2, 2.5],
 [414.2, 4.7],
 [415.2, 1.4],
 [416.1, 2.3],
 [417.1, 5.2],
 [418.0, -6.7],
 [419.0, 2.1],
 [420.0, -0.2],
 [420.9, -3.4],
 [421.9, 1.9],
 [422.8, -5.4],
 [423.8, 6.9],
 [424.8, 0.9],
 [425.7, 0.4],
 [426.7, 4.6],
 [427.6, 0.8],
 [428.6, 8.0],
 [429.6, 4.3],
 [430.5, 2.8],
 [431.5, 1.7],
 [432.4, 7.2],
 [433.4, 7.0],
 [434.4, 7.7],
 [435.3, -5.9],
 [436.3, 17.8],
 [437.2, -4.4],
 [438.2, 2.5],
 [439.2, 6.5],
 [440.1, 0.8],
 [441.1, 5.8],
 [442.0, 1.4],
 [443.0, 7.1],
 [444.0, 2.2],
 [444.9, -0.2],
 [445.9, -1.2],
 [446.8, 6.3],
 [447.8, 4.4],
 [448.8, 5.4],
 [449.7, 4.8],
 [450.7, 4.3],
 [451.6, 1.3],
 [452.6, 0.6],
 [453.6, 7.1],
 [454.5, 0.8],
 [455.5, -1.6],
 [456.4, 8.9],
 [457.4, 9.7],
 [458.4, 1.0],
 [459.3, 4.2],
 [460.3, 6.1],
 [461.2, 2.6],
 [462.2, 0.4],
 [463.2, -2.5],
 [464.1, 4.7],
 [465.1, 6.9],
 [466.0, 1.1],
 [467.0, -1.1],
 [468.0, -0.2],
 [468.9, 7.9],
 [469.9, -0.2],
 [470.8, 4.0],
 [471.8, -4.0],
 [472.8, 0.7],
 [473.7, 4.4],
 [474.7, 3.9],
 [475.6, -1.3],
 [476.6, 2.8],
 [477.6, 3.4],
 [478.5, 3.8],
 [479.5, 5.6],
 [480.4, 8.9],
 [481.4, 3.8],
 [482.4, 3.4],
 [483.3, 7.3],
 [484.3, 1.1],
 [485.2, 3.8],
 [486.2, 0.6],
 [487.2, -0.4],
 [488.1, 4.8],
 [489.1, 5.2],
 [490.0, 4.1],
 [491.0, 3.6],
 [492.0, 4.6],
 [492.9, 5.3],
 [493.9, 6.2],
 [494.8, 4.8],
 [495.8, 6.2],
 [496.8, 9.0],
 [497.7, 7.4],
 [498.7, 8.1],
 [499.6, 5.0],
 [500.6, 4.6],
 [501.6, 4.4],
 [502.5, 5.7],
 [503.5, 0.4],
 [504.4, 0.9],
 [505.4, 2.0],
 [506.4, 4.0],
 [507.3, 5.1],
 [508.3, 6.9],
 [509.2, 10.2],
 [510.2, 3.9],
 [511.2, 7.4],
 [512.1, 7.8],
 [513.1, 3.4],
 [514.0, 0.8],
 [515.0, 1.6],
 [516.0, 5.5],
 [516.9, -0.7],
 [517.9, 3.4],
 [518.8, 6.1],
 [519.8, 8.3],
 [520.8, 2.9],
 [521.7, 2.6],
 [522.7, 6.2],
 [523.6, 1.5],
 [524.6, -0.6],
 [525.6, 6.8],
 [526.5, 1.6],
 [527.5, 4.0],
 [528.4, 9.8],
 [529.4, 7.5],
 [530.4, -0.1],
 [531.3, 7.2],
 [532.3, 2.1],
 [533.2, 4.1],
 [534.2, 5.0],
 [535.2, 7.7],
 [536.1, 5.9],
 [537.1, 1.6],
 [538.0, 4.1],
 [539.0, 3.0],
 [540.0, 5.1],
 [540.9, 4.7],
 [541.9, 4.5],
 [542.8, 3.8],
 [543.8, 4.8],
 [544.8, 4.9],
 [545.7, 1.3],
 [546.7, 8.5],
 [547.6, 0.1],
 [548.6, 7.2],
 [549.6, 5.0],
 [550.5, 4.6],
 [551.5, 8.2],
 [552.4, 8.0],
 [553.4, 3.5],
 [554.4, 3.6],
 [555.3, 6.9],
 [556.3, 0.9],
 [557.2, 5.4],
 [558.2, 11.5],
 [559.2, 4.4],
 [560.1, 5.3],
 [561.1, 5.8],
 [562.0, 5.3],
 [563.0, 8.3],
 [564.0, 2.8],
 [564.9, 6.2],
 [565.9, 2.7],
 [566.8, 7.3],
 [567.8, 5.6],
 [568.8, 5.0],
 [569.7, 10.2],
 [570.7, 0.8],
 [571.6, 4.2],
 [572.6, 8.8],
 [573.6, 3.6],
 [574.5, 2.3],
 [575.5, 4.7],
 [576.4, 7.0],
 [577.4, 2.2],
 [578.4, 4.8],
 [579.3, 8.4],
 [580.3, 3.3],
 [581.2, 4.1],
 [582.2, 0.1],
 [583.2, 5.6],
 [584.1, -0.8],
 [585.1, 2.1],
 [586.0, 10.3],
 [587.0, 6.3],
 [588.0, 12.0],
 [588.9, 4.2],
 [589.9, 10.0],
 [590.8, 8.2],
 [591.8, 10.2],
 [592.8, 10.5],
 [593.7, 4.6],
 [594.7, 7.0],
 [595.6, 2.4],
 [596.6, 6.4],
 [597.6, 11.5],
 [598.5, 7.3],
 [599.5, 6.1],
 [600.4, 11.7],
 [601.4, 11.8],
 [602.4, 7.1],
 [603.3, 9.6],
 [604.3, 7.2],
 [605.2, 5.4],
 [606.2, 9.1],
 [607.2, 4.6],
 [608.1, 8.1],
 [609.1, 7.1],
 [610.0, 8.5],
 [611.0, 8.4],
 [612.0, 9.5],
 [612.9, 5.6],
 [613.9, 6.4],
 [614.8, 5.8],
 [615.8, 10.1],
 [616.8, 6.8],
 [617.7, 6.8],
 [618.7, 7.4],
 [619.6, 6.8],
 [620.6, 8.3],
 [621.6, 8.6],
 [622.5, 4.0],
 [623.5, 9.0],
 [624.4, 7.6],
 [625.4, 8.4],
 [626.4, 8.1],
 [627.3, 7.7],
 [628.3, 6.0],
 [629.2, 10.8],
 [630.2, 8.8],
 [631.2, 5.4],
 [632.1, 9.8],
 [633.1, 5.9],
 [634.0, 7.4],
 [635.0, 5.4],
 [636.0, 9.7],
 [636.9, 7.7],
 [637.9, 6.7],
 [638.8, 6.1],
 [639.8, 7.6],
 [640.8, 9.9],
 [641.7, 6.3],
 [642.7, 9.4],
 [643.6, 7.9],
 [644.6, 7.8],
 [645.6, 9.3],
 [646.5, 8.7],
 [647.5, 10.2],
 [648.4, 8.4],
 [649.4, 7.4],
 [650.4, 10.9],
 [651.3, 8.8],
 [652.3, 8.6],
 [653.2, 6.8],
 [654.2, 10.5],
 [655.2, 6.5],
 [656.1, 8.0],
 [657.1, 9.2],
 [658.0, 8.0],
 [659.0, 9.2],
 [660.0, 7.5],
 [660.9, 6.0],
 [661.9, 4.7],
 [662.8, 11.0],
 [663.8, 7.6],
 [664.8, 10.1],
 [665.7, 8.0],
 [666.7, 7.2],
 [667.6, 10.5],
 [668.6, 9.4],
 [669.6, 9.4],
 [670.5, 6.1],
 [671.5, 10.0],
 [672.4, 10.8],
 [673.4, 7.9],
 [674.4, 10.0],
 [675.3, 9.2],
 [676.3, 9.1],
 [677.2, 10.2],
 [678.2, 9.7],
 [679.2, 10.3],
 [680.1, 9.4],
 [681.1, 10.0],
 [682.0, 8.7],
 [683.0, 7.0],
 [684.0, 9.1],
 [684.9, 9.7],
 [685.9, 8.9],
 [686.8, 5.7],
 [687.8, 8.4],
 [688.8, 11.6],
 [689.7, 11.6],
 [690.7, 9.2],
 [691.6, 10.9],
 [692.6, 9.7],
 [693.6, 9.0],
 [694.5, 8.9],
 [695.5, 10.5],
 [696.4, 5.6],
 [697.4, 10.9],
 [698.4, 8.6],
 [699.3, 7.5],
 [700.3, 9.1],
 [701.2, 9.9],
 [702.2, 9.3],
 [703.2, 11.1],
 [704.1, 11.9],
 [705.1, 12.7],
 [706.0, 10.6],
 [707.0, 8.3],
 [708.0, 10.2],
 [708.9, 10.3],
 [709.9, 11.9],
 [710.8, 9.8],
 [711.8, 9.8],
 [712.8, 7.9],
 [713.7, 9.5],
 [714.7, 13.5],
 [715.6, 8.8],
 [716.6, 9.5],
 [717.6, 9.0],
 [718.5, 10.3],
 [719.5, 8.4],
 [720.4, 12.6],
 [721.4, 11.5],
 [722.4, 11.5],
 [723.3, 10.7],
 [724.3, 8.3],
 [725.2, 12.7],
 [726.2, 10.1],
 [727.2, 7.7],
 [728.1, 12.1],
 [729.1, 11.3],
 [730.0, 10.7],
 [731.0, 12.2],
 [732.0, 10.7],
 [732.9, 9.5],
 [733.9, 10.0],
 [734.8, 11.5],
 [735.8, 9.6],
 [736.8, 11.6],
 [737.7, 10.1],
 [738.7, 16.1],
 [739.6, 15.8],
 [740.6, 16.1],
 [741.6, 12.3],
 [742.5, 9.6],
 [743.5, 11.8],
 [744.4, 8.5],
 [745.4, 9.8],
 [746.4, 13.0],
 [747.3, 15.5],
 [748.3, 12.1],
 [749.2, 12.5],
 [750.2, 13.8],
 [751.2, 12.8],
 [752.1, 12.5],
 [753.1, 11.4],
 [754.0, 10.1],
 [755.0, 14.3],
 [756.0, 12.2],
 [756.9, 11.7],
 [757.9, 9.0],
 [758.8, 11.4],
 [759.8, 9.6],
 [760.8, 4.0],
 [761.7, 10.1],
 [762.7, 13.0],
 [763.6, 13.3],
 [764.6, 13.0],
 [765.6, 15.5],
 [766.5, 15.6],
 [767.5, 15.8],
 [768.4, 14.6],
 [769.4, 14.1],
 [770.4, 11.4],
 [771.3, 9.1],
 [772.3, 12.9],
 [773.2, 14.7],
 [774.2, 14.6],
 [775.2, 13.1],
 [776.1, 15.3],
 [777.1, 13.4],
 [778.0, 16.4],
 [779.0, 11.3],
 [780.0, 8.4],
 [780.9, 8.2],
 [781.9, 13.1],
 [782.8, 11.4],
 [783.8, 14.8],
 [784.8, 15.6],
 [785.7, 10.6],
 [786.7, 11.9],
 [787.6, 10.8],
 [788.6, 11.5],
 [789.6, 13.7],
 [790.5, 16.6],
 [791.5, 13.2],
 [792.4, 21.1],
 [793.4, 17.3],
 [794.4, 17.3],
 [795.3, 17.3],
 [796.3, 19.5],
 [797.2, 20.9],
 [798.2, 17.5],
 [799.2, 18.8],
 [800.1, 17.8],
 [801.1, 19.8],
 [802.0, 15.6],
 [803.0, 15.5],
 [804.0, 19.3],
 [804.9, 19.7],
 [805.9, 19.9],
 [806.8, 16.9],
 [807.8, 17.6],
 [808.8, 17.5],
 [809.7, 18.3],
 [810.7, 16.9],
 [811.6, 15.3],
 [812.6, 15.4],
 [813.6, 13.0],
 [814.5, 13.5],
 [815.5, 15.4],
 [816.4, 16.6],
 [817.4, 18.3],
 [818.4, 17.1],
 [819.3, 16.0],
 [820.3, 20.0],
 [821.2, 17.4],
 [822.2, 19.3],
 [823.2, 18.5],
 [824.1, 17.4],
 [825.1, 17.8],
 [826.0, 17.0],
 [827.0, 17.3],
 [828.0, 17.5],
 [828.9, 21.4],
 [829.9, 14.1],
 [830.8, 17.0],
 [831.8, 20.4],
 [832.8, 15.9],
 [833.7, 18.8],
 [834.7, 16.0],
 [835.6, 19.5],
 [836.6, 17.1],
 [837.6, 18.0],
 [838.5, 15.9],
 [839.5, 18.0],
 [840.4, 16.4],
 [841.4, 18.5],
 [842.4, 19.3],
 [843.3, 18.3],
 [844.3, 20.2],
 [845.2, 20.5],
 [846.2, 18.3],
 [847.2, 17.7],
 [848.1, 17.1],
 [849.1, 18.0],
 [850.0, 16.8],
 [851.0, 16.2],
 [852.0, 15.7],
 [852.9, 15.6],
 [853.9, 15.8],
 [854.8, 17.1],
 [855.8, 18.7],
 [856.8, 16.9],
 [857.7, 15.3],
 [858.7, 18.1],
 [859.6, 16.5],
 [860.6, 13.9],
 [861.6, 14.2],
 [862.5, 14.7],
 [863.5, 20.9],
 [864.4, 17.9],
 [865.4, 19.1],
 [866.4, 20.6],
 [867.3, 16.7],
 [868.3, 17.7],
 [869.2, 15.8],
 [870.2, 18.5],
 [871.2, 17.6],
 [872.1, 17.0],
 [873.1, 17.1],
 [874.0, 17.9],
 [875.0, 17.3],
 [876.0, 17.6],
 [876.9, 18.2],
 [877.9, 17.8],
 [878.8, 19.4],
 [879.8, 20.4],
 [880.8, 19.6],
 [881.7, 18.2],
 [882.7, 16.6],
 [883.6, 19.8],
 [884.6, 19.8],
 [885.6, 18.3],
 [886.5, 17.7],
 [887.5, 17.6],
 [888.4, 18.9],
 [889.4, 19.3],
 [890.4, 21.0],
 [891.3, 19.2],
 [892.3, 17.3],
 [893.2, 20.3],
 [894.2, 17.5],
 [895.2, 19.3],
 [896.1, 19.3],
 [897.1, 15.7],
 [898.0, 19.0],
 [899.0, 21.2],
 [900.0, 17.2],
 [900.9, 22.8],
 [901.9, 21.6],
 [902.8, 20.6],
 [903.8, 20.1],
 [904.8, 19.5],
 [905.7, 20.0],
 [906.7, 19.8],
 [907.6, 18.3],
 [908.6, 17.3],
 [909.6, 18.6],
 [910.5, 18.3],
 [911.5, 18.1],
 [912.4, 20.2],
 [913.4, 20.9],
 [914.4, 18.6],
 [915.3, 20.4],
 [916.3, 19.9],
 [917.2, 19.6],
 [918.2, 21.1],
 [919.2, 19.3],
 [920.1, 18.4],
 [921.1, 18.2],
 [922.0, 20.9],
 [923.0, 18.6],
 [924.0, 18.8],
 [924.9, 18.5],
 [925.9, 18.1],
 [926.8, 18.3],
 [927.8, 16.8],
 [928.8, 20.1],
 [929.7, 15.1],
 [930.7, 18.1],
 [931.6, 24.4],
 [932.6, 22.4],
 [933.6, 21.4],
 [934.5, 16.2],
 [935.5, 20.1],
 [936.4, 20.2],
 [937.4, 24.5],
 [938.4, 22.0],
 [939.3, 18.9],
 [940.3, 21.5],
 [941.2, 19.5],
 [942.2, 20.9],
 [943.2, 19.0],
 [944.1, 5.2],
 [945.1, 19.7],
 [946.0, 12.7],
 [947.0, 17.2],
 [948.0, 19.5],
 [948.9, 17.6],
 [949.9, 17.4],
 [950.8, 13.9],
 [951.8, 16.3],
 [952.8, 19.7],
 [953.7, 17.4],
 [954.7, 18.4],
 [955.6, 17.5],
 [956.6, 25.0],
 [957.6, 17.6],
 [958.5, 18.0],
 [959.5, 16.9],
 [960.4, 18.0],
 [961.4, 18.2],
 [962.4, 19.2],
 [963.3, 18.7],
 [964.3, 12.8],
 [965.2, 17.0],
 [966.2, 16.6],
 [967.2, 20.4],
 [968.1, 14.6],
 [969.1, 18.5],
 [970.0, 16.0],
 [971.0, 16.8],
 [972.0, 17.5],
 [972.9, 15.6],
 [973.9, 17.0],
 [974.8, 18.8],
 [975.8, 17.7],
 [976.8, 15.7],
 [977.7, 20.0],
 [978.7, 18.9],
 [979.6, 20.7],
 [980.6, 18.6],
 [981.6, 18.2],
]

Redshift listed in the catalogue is 0.98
